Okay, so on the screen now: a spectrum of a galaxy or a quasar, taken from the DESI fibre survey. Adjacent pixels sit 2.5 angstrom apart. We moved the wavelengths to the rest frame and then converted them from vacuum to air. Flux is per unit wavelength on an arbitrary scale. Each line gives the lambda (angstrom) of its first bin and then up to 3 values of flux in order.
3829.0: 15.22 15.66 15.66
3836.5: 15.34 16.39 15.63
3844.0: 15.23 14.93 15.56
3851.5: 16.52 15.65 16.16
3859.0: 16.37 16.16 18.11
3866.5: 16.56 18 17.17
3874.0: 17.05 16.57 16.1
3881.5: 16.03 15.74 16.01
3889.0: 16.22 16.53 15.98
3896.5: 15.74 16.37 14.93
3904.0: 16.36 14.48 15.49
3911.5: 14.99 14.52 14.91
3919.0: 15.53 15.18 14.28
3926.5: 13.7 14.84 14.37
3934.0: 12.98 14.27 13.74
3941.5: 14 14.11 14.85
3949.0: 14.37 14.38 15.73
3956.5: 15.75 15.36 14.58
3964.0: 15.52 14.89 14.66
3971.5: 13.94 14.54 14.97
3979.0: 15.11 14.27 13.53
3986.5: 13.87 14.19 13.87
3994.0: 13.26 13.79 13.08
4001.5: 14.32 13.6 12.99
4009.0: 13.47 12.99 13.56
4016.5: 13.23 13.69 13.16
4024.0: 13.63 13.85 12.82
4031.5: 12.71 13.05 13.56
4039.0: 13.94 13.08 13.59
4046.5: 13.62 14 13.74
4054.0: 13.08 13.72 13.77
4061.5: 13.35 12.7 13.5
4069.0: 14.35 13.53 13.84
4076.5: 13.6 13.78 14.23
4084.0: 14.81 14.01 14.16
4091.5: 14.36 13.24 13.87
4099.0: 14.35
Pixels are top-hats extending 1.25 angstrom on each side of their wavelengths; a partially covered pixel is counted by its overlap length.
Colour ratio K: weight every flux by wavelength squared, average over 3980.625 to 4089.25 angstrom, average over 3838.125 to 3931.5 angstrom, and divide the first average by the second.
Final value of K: 0.93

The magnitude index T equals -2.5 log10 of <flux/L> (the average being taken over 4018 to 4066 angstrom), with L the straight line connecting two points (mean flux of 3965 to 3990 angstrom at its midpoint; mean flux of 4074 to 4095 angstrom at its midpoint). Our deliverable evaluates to 0.06 mag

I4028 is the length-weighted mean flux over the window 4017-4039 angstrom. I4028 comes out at 13.3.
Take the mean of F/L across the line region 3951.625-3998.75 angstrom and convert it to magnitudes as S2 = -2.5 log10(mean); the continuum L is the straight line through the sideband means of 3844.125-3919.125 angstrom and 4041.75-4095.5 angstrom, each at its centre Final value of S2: 0.03 mag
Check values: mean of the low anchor 16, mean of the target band 14.5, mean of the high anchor 13.7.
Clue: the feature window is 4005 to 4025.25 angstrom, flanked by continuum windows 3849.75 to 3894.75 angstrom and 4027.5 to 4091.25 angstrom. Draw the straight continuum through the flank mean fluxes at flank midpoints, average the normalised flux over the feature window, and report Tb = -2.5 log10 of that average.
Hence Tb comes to 0.08 mag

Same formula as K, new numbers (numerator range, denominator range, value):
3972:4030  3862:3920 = 0.90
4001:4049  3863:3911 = 0.89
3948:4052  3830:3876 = 0.93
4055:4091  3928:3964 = 1.01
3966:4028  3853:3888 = 0.89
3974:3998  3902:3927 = 0.98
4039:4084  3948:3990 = 0.97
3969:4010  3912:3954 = 0.99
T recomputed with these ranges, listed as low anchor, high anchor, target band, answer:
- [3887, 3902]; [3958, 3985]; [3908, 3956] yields 0.059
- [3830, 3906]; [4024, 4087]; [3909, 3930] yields 0.047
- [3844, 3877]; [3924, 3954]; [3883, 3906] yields -0.031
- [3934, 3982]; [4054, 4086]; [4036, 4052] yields 0.024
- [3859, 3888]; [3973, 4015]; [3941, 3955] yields 0.025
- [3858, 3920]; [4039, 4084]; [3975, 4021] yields 0.061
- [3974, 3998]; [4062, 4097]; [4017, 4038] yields 0.054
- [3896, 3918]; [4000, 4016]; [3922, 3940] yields 0.059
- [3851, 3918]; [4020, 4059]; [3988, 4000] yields 0.046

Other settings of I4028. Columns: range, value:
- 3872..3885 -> 16.4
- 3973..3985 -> 14.5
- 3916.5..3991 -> 14.5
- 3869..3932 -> 15.6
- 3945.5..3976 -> 14.9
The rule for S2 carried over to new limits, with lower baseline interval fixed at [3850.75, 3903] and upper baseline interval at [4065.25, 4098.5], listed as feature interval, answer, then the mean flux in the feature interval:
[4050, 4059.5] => 0.05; 13.6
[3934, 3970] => 0.06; 14.7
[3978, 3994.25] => 0.08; 14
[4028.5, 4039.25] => 0.11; 13.2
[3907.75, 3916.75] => 0.07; 15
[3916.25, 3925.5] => 0.06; 14.9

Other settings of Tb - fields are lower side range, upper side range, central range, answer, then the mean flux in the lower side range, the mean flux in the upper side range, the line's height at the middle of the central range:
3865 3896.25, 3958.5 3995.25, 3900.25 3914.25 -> 0.05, 16.5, 14.4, 15.9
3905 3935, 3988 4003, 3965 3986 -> -0.04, 14.6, 13.7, 14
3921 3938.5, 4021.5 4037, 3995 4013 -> 0.00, 14.2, 13.2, 13.5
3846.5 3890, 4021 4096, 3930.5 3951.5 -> 0.09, 16.4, 13.6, 15.4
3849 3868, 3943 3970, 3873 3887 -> -0.01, 16.5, 14.9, 16.1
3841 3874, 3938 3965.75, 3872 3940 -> 0.02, 16.4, 14.8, 15.5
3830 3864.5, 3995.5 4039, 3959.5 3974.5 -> -0.04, 15.9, 13.4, 14.1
